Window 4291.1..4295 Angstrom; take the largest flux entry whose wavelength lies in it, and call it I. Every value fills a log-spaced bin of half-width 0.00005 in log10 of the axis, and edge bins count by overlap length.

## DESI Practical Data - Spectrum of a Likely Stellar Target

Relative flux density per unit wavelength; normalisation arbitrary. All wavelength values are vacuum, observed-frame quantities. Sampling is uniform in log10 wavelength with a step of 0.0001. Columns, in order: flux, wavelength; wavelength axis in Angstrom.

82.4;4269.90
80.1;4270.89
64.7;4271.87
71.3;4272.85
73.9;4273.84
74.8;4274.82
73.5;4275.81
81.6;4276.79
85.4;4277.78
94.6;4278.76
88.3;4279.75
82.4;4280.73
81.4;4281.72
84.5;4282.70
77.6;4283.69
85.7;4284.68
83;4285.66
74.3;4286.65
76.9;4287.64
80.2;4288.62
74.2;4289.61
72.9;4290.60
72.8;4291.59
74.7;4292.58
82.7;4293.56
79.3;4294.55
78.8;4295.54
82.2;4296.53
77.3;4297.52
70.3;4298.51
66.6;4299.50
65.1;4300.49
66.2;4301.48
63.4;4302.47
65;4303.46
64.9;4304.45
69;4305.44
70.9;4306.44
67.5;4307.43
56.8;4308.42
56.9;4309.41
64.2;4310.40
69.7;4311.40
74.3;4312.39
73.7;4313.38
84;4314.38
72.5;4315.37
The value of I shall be 82.7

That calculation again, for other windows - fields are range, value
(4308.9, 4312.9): 74.3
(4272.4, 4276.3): 74.8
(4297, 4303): 77.3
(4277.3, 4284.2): 94.6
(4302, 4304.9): 65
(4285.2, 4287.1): 83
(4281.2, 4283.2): 84.5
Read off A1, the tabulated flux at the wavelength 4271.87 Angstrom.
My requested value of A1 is 64.7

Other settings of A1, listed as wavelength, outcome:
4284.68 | 85.7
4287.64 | 76.9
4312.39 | 74.3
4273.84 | 73.9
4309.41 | 56.9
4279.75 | 88.3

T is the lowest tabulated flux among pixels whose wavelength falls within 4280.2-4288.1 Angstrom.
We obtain 74.3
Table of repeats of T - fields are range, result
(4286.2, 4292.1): 72.8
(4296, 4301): 65.1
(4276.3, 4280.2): 81.6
